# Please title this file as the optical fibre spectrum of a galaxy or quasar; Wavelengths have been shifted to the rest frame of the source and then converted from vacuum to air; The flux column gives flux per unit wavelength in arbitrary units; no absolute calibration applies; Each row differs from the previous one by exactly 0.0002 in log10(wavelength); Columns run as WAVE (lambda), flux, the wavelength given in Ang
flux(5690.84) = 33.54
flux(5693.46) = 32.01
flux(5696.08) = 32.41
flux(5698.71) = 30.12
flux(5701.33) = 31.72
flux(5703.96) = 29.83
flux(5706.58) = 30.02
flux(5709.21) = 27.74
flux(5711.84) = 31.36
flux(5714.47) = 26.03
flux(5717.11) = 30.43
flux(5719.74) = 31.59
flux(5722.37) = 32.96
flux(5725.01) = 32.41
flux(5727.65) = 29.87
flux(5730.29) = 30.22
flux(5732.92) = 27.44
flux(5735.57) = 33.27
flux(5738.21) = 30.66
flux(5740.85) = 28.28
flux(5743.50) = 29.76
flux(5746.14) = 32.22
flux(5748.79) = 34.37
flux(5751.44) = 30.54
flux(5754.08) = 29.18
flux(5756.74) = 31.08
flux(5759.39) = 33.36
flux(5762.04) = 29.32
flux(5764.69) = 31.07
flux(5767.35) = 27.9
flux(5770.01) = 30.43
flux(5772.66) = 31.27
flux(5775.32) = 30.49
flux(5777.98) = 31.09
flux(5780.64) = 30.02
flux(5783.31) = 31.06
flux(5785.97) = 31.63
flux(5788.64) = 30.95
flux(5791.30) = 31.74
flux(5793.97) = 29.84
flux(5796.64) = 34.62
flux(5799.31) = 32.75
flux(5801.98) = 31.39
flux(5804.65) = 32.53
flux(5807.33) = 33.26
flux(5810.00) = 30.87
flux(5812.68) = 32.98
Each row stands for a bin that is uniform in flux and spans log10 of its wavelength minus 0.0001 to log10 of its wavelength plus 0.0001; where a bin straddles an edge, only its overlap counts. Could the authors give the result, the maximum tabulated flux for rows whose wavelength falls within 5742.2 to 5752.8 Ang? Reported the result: 34.37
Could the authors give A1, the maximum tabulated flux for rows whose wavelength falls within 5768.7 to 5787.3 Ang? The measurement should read 31.63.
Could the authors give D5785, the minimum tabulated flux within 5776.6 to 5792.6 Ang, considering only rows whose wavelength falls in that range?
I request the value 30.02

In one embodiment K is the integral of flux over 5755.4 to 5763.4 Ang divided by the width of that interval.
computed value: 31.2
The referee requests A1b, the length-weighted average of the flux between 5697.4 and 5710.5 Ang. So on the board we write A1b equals 29.9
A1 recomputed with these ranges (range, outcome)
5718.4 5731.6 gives 32.96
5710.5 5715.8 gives 31.36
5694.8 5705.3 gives 32.41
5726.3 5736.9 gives 33.27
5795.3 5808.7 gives 34.62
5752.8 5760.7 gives 33.36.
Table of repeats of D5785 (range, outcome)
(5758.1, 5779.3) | 27.9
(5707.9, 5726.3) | 26.03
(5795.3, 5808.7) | 31.39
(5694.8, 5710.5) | 27.74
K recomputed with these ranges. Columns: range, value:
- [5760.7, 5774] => 30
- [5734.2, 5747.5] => 30.8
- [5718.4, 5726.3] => 32.3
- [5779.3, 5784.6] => 30.5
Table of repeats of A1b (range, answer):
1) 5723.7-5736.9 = 30.6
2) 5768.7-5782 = 30.7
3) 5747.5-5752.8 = 32.5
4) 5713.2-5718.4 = 28.2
